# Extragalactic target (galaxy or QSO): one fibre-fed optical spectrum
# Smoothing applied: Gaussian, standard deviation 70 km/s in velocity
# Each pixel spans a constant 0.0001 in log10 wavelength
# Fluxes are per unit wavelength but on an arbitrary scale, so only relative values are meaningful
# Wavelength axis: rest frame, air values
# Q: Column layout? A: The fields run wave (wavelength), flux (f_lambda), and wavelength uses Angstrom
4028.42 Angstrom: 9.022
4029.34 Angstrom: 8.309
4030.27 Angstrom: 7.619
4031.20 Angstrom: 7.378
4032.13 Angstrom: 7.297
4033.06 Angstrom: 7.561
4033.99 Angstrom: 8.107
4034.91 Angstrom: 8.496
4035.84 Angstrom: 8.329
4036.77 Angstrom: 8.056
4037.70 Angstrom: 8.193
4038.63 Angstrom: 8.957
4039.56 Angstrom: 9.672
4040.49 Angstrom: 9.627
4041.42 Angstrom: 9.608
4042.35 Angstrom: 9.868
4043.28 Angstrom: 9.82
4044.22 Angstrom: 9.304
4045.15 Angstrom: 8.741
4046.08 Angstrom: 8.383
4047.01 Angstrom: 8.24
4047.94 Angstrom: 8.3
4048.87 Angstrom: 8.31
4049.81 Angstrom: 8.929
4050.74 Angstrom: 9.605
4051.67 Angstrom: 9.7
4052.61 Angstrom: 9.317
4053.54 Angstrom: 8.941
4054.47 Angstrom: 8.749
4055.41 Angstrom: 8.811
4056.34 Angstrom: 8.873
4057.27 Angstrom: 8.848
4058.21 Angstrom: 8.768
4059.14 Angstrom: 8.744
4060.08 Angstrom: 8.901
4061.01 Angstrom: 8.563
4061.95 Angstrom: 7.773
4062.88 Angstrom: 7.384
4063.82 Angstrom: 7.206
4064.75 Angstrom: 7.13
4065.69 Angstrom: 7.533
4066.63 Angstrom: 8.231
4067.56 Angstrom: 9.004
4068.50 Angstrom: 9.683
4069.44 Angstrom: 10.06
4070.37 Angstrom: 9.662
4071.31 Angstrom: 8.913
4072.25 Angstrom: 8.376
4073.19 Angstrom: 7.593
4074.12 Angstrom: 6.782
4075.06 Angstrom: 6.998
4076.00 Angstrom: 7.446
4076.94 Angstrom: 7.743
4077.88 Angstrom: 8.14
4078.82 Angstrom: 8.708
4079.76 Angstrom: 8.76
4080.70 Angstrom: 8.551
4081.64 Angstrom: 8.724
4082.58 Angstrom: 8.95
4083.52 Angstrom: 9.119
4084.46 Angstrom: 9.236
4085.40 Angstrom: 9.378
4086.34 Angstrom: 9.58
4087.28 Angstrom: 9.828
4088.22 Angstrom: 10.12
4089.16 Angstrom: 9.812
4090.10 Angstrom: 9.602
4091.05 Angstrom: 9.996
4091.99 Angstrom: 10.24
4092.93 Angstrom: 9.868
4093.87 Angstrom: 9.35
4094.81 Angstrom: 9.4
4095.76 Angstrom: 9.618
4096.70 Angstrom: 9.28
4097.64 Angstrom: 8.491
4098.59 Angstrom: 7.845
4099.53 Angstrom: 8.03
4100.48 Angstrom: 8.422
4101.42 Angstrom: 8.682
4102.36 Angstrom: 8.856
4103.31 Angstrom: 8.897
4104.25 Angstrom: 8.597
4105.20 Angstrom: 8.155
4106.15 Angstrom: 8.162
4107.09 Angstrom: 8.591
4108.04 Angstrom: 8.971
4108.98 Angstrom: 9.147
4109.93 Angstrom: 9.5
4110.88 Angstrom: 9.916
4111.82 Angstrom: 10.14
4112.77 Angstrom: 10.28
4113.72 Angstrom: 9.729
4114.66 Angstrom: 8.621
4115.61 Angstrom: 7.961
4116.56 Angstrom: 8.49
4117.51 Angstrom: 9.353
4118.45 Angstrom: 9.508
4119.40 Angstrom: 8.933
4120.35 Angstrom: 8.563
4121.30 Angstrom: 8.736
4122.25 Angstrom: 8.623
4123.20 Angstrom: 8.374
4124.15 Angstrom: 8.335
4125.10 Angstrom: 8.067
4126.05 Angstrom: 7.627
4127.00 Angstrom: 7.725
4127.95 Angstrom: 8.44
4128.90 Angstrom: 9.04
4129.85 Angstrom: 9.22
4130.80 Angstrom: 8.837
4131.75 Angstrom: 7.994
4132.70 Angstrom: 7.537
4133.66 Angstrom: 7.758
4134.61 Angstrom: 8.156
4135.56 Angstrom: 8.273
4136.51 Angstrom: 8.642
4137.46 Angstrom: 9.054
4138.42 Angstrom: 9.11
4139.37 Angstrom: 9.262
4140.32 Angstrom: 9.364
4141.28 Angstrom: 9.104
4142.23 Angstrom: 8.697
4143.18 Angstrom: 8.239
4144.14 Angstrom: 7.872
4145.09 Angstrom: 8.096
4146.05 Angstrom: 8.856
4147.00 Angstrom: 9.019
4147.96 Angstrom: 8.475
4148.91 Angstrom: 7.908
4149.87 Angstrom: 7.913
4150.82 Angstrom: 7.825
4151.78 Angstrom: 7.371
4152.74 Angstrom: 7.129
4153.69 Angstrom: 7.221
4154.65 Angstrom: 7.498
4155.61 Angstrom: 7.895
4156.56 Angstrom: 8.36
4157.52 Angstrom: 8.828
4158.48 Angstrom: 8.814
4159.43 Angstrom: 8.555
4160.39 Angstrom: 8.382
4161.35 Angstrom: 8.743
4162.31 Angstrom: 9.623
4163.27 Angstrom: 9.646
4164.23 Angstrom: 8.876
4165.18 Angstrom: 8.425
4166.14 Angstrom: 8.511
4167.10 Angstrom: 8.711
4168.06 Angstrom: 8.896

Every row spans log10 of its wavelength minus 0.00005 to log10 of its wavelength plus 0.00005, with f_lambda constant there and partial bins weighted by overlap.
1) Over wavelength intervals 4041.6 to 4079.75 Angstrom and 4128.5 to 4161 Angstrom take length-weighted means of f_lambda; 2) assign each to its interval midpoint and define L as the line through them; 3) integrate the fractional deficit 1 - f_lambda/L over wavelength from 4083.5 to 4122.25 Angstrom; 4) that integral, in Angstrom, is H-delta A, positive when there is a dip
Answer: -3.11 Angstrom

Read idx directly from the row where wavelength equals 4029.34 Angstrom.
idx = 8.309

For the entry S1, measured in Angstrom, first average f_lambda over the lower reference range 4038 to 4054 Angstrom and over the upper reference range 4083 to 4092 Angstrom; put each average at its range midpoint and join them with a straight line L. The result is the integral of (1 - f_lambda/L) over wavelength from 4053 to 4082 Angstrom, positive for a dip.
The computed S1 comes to 3.2 Angstrom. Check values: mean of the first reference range 9.12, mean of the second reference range 9.66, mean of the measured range 8.38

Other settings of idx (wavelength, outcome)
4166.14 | 8.511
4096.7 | 9.28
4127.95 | 8.44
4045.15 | 8.741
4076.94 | 7.743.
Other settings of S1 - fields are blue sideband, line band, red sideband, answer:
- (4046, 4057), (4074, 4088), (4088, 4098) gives 1.2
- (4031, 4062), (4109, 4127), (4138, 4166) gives -0.7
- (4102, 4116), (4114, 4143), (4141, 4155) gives -0.1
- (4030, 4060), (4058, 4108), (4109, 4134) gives 0.2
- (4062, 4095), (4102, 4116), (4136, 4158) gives -0.8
